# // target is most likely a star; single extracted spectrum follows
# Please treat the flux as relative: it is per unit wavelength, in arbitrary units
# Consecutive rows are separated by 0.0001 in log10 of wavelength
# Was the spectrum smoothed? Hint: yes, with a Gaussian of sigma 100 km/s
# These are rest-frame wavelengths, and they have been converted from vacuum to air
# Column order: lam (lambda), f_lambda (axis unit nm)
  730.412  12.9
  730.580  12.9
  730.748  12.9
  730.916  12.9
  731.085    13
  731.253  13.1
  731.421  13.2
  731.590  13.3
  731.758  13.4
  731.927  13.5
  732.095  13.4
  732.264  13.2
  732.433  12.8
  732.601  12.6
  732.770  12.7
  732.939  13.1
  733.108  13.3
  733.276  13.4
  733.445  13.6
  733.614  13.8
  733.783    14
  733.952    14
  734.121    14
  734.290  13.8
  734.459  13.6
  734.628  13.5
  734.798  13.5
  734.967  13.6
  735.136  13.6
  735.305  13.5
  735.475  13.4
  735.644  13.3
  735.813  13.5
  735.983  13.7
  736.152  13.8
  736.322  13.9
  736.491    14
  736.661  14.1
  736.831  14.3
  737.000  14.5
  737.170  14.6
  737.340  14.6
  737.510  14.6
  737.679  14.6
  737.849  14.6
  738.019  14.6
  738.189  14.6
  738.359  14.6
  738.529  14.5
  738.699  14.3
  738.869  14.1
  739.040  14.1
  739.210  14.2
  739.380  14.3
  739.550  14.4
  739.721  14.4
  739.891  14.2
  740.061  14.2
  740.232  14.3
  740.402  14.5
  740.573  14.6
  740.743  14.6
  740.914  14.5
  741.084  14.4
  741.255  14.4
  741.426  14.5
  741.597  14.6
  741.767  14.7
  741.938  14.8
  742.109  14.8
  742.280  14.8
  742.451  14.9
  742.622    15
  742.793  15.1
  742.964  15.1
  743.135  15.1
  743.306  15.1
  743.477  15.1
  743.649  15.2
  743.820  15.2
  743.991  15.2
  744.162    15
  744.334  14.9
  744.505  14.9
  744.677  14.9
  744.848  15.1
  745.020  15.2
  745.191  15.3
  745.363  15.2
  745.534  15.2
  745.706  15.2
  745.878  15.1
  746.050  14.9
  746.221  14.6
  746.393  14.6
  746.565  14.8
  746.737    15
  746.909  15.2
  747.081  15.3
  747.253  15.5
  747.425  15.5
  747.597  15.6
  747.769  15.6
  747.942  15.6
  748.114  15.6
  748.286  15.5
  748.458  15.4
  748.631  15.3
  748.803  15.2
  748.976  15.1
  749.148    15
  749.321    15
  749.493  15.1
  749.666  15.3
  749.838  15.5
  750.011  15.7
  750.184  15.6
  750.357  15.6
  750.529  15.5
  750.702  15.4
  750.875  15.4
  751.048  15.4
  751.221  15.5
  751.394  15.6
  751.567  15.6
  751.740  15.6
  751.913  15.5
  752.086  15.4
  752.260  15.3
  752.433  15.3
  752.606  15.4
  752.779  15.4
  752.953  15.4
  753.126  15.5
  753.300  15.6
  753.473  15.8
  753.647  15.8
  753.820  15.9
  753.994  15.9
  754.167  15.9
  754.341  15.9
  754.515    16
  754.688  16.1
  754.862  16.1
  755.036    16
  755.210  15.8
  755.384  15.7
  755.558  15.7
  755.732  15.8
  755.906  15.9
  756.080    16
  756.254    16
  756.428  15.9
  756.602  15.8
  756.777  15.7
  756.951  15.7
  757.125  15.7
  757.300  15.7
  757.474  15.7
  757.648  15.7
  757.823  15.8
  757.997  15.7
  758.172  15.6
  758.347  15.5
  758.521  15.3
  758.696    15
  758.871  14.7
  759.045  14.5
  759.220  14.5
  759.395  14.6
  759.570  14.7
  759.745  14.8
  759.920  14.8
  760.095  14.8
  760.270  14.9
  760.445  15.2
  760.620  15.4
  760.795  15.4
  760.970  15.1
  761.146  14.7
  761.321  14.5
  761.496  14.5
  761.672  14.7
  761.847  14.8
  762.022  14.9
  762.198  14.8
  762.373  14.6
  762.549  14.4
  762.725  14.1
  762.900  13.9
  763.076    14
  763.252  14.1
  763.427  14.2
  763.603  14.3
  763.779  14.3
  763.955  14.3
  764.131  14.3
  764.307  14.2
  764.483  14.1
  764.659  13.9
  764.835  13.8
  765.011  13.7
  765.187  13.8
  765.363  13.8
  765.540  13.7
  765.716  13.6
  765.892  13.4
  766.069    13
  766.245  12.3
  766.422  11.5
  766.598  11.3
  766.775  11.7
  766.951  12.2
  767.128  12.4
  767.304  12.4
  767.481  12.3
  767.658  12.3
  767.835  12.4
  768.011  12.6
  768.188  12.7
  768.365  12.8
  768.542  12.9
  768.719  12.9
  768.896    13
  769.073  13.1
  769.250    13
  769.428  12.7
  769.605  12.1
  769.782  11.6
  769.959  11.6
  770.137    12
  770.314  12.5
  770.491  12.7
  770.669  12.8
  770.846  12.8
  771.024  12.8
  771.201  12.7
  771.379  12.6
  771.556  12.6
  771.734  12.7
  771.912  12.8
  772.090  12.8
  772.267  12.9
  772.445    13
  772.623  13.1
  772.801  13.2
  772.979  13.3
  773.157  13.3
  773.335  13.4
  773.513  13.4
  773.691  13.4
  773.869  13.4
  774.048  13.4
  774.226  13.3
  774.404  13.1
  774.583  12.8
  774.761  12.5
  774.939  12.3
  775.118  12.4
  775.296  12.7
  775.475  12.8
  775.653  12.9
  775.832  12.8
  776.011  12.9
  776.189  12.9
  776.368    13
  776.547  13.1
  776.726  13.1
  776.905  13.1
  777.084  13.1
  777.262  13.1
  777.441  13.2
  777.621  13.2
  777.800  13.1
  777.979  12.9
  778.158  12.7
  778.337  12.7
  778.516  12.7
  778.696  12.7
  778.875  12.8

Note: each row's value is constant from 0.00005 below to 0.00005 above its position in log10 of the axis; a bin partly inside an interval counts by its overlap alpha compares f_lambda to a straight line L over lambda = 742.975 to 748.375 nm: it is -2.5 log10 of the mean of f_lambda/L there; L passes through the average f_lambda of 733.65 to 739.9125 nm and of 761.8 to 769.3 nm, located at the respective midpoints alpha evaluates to -0.10 mag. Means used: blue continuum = 14.1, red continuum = 13.4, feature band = 15.2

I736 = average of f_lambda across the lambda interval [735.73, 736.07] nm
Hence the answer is 13.6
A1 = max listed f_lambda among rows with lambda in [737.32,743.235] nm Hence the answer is 15.1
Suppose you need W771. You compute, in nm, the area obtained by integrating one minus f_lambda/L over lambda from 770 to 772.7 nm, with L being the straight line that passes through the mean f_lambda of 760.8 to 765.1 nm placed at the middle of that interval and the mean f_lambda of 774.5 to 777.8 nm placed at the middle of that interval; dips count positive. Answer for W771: 0.146 nm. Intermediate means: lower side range 14.4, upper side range 12.9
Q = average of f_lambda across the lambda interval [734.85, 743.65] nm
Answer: 14.4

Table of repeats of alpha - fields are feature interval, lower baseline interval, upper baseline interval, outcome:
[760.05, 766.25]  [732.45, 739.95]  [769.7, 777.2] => -0.09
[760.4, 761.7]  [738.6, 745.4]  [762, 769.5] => -0.10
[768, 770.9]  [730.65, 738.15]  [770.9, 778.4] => 0.04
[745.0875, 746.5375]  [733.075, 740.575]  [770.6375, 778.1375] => -0.09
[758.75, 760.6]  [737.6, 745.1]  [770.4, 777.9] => -0.08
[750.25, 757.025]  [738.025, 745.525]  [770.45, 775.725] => -0.12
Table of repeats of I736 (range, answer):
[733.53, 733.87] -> 13.9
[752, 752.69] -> 15.3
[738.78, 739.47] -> 14.2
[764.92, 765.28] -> 13.8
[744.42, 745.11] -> 15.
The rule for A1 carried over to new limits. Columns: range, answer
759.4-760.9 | 15.4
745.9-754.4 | 15.9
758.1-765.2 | 15.6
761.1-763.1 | 14.9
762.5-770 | 14.4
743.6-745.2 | 15.3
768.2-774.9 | 13.4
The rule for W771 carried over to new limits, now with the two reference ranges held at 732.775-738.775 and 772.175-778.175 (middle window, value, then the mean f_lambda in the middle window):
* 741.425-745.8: -0.40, 15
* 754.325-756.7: -0.43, 15.9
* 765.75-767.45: 0.12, 12.3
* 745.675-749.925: -0.49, 15.2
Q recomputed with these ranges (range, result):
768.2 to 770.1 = 12.6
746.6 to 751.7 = 15.4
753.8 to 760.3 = 15.5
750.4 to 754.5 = 15.6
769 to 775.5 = 12.8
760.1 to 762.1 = 14.9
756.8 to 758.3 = 15.7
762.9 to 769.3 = 13.2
